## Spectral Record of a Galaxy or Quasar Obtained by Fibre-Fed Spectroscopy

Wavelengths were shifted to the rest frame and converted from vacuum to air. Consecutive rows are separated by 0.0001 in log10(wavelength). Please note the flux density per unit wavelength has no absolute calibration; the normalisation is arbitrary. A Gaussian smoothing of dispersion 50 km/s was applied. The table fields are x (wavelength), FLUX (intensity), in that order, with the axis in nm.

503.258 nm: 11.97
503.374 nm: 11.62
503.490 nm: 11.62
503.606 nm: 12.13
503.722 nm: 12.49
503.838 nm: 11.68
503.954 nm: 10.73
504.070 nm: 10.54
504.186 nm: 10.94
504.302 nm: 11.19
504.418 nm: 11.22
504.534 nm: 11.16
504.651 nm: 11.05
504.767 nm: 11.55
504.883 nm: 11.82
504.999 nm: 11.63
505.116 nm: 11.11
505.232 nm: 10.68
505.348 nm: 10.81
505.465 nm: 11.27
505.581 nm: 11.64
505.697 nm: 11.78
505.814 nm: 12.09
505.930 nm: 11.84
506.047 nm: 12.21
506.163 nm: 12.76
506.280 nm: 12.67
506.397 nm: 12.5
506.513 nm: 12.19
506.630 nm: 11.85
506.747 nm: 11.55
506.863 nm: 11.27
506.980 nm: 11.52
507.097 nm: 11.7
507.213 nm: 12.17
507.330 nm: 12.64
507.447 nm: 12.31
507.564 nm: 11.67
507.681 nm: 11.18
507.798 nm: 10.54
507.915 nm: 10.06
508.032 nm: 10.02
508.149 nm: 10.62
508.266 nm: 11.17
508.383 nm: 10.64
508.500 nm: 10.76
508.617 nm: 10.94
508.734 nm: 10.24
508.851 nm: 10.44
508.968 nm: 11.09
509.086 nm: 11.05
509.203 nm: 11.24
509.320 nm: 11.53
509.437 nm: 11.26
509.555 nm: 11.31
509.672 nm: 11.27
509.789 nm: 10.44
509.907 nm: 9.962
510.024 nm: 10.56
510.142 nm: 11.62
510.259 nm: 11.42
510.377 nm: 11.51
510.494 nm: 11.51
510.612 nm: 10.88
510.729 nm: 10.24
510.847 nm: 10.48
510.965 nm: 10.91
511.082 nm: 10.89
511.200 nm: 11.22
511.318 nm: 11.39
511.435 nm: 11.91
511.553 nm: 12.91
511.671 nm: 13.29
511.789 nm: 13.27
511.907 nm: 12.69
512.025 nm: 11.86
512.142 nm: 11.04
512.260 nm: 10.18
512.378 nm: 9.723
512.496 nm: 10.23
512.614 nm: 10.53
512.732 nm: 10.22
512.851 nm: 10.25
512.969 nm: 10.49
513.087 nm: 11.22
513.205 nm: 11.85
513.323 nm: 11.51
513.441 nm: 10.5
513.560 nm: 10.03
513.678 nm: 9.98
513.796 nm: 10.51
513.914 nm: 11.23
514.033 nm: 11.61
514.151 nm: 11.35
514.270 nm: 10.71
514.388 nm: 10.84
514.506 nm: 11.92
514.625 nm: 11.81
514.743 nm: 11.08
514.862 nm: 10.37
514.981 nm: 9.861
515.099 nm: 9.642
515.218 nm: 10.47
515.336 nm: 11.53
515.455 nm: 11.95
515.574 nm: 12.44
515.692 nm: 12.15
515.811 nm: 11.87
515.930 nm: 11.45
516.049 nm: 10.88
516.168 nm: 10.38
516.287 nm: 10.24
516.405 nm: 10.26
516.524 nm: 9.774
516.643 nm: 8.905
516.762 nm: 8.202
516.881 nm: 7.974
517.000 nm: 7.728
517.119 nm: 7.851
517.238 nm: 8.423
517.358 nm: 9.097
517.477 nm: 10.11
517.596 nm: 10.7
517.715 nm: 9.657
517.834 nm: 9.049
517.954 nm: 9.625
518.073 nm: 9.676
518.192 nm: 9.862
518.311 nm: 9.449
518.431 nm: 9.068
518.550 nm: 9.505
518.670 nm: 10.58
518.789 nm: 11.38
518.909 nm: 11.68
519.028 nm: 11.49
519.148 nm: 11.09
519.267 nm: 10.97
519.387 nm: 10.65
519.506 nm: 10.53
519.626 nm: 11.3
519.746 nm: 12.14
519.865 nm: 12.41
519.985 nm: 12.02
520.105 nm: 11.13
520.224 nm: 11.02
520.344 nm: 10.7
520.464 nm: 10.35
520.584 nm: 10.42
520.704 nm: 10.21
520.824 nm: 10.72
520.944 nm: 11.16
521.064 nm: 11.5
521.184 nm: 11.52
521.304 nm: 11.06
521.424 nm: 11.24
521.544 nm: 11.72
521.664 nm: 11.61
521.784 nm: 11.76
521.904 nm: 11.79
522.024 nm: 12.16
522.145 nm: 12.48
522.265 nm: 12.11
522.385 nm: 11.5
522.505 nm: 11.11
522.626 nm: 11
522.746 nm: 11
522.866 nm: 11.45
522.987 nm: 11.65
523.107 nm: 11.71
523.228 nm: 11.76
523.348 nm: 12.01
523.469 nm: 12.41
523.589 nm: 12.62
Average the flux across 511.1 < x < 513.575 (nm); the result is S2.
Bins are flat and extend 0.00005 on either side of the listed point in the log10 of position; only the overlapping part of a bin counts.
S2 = 11.3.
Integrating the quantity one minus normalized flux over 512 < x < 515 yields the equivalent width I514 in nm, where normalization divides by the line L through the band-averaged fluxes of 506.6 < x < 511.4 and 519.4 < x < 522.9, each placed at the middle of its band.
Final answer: 0.10 nm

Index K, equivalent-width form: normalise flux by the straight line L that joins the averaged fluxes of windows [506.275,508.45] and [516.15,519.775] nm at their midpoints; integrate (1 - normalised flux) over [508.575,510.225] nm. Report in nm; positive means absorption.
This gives 0.033 nm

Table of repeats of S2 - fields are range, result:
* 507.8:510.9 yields 10.9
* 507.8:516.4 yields 11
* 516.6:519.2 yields 9.59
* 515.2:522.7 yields 10.7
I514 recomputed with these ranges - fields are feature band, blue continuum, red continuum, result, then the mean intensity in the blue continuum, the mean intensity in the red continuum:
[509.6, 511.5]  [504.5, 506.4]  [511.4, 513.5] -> 0.06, 11.7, 11.3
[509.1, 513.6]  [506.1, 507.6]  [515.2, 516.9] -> 0.09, 12.1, 10.6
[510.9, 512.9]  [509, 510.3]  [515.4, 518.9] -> -0.11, 11.1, 9.96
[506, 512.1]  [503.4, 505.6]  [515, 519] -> -0.31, 11.3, 10.1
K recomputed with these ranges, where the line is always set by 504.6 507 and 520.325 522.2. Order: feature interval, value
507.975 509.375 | 0.10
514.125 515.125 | 0.05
